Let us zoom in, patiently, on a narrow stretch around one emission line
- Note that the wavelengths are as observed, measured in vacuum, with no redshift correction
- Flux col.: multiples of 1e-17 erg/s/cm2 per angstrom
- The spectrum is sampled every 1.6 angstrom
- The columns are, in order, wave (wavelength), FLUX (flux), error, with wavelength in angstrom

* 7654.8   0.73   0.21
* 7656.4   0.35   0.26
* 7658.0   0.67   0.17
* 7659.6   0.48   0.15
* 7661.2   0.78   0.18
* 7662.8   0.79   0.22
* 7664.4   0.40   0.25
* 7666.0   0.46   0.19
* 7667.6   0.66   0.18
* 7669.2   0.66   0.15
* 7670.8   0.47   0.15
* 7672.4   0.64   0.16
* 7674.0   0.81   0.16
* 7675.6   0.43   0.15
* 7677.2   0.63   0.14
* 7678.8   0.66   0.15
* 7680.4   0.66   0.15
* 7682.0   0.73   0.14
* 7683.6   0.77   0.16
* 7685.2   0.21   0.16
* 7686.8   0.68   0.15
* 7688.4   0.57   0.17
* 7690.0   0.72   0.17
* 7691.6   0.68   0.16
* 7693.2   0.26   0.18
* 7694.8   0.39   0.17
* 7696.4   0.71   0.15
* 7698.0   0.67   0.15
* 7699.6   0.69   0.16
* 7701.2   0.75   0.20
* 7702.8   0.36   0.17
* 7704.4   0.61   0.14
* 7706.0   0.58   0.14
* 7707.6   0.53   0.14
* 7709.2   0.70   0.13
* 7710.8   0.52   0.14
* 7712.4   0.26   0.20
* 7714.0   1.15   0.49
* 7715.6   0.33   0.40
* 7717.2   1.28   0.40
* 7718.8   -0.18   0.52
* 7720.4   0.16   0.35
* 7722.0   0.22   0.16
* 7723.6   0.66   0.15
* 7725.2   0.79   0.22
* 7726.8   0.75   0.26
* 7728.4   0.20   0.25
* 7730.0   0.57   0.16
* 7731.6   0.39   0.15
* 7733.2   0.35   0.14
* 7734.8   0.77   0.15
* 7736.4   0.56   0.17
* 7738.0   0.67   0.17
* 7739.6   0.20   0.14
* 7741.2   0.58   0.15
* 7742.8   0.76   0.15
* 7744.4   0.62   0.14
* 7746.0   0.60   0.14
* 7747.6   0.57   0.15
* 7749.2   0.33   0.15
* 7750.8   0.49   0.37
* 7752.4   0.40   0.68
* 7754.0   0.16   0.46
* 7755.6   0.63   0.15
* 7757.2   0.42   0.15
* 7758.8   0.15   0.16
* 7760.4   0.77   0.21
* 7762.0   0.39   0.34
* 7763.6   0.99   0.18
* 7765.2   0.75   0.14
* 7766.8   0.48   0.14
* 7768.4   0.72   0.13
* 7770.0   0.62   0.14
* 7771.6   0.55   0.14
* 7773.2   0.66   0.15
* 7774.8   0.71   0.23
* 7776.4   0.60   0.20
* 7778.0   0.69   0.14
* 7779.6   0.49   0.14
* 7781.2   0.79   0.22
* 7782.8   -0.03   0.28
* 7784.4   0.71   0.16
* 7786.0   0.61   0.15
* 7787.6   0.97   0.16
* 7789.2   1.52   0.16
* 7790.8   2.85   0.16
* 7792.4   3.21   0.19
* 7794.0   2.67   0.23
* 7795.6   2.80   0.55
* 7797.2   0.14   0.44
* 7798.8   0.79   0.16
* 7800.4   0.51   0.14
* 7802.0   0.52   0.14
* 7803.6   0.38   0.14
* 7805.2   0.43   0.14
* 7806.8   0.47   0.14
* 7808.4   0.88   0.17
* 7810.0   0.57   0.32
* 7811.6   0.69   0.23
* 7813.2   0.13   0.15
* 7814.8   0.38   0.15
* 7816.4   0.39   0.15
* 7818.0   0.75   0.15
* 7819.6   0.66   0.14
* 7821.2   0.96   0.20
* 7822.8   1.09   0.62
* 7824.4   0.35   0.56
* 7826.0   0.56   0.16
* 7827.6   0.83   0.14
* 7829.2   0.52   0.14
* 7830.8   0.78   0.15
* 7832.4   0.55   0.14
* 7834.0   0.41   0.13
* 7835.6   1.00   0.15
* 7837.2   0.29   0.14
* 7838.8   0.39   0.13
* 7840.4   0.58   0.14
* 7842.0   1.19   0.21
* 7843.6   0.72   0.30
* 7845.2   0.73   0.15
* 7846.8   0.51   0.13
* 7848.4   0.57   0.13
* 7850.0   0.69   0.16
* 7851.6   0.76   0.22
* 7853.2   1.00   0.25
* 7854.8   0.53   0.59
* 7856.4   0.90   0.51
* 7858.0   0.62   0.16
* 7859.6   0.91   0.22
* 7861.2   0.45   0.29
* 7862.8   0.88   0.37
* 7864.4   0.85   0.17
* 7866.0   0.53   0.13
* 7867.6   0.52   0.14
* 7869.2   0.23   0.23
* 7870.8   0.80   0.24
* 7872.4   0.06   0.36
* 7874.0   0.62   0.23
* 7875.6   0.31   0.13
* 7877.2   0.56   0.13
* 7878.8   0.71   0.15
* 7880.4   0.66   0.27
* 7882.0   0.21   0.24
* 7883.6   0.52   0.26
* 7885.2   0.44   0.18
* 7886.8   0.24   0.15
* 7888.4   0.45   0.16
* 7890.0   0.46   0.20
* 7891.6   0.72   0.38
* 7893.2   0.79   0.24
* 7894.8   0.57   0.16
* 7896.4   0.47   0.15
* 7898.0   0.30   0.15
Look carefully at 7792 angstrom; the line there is H-beta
